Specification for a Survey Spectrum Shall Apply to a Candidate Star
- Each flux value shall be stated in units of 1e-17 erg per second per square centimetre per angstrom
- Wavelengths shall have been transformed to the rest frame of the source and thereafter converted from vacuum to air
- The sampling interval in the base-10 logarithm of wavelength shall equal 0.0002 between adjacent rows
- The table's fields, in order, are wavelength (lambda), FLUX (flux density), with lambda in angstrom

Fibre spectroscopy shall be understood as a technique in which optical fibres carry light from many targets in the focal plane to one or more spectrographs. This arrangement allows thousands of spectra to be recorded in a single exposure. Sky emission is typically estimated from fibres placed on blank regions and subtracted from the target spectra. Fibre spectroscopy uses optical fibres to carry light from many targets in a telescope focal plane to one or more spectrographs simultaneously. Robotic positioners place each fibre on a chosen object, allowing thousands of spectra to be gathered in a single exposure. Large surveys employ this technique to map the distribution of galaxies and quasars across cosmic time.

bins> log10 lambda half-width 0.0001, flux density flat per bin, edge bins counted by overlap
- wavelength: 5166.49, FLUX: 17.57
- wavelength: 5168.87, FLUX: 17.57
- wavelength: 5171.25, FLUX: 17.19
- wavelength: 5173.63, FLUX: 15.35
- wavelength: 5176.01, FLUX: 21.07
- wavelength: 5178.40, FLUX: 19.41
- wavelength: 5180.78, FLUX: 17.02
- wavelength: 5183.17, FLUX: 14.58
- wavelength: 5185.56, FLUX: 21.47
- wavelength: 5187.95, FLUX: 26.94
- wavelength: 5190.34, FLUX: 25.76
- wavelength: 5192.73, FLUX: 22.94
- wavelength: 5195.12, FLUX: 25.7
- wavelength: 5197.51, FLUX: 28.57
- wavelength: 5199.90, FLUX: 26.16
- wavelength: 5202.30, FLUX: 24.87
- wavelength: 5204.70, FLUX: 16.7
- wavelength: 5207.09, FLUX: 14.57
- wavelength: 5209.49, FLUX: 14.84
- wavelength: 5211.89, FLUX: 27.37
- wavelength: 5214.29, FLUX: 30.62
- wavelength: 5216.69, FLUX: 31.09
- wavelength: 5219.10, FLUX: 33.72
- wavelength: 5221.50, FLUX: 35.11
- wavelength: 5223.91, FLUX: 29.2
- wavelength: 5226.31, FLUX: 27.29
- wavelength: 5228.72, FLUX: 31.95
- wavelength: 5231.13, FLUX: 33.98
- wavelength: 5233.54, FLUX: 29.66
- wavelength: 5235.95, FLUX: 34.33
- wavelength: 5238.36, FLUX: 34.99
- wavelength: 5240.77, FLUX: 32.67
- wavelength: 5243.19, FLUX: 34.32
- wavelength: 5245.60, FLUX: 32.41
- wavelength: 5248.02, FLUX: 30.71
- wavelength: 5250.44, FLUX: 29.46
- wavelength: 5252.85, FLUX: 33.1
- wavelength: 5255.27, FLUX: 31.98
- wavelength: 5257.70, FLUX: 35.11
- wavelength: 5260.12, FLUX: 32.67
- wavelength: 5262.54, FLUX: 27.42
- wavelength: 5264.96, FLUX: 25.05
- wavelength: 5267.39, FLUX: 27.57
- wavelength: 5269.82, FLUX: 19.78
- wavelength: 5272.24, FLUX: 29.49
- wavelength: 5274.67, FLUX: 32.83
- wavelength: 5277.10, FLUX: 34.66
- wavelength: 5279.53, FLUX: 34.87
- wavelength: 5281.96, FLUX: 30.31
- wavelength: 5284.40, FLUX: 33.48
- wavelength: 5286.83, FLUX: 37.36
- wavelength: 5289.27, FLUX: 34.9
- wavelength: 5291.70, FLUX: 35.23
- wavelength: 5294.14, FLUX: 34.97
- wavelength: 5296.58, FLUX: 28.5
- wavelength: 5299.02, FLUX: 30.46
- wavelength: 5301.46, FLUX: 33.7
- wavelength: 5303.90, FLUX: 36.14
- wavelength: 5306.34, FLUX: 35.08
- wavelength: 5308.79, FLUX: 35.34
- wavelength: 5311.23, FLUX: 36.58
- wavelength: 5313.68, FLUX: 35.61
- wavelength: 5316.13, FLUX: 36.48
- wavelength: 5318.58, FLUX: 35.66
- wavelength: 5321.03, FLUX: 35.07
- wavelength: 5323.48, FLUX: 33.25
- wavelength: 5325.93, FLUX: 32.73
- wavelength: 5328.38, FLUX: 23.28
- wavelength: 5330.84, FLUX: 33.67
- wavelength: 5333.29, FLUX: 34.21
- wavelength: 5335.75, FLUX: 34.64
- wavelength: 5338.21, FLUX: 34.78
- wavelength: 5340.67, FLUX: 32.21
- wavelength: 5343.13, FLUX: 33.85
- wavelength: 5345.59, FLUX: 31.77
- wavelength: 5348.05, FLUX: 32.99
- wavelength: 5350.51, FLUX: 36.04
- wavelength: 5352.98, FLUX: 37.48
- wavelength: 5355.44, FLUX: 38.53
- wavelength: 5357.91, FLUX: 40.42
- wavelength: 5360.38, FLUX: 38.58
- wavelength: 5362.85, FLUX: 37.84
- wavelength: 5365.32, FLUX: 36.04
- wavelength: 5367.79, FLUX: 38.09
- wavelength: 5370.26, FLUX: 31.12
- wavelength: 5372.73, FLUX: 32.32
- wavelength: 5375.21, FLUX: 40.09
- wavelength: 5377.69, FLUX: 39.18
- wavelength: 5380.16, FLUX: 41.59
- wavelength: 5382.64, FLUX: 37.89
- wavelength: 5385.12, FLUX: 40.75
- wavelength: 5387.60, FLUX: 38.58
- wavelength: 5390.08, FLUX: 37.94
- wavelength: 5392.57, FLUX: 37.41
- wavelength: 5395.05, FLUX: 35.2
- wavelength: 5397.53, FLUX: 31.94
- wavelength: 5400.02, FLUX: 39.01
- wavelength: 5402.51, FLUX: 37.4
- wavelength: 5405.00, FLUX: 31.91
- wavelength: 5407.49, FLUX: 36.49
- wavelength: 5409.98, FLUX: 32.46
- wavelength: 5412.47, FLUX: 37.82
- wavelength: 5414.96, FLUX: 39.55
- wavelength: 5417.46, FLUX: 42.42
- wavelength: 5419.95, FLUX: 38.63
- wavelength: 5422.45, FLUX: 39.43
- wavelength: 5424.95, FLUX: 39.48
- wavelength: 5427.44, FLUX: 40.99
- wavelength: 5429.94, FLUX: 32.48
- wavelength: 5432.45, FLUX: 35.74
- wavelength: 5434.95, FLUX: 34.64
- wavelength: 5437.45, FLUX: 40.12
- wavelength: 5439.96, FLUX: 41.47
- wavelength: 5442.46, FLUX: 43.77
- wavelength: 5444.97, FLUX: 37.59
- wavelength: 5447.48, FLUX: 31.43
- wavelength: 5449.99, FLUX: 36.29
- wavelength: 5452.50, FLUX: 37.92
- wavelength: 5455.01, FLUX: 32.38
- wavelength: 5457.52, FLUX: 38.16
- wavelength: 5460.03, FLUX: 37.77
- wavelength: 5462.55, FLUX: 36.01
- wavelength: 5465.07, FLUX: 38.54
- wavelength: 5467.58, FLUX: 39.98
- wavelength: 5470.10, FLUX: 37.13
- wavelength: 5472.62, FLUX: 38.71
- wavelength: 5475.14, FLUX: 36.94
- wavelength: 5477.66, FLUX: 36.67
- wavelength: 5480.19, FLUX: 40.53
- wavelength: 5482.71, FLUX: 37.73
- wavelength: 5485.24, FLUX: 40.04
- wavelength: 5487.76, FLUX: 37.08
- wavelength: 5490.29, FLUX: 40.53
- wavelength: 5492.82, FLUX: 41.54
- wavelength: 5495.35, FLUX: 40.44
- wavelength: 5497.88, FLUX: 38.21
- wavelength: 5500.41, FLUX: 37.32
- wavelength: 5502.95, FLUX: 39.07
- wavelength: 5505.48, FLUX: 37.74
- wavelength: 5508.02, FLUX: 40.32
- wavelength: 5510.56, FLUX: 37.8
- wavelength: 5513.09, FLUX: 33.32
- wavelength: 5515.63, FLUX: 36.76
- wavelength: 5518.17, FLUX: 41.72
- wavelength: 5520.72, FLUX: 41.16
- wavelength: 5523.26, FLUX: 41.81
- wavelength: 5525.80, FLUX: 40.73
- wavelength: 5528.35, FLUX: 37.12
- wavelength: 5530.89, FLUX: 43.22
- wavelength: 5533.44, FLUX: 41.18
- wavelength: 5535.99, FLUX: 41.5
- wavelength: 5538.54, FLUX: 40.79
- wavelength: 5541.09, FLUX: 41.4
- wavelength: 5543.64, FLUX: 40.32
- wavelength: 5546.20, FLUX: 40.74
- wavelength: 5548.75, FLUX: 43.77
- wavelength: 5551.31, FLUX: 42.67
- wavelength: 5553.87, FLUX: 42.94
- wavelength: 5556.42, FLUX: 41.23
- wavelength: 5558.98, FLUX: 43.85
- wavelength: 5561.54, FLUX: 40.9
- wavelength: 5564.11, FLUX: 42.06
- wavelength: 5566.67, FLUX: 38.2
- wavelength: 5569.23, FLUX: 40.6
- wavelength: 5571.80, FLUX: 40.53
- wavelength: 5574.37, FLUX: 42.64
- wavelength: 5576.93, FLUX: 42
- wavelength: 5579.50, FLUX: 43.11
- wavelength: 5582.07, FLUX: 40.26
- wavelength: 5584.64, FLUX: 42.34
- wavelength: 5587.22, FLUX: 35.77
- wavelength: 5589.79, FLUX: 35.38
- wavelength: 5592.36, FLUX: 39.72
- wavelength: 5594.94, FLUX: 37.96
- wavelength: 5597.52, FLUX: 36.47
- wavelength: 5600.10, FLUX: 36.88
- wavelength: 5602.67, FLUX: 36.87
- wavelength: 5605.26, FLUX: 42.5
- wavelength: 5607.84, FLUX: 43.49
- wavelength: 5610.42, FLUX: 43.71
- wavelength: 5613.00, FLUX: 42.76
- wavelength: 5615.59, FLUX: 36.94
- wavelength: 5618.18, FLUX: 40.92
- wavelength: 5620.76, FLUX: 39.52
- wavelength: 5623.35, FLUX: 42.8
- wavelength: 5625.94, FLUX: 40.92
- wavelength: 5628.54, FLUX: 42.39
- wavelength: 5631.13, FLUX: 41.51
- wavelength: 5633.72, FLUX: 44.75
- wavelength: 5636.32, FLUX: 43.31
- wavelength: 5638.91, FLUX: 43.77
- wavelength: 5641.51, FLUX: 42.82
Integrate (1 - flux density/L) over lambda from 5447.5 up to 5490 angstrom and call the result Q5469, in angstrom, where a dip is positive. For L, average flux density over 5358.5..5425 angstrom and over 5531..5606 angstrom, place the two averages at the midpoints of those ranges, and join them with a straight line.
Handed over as 1.36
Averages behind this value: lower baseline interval 37.4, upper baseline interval 40.5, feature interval 37.5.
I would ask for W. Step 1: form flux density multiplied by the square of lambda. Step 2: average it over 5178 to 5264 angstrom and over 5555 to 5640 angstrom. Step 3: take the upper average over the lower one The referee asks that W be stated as 1.68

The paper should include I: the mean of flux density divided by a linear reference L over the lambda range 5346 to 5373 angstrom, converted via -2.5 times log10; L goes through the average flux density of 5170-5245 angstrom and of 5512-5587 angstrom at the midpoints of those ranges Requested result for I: -0.12 mag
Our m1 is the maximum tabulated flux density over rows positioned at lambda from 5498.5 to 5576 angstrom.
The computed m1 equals 43.85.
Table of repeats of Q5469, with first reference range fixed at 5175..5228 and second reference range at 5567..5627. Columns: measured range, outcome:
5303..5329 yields -4.8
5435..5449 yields -1.9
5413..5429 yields -3.2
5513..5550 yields -3.0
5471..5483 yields -0.9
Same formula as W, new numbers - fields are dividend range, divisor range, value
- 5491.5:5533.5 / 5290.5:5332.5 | 1.26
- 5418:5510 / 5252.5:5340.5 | 1.24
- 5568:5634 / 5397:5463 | 1.16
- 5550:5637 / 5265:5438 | 1.27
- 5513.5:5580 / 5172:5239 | 1.83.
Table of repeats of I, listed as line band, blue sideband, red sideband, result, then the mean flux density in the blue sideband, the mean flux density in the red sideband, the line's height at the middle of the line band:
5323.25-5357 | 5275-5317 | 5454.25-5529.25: 0.051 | 34.3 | 38.5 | 35.2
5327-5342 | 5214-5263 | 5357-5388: 0.130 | 32.1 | 37.8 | 36.2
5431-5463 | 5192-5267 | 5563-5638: -0.041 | 29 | 40.6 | 35.8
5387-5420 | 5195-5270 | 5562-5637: -0.074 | 29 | 40.5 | 34.4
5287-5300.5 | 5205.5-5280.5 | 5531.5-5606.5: -0.052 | 30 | 40.5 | 31.6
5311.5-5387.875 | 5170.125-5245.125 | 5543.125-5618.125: -0.133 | 25.9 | 40.6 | 31.5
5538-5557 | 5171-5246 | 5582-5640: -0.098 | 26.1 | 40.5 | 38.2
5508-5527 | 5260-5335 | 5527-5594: 0.011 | 32.5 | 40.9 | 39.5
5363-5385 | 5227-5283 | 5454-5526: -0.071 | 31.2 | 38.5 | 34.9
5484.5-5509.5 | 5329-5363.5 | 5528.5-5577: 0.017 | 35.2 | 41.5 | 39.8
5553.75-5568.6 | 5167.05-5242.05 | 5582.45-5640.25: -0.076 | 25.2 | 40.5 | 38.6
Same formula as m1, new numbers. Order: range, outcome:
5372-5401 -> 41.59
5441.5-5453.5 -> 43.77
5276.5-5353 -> 37.48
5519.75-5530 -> 41.81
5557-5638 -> 44.75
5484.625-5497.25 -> 41.54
